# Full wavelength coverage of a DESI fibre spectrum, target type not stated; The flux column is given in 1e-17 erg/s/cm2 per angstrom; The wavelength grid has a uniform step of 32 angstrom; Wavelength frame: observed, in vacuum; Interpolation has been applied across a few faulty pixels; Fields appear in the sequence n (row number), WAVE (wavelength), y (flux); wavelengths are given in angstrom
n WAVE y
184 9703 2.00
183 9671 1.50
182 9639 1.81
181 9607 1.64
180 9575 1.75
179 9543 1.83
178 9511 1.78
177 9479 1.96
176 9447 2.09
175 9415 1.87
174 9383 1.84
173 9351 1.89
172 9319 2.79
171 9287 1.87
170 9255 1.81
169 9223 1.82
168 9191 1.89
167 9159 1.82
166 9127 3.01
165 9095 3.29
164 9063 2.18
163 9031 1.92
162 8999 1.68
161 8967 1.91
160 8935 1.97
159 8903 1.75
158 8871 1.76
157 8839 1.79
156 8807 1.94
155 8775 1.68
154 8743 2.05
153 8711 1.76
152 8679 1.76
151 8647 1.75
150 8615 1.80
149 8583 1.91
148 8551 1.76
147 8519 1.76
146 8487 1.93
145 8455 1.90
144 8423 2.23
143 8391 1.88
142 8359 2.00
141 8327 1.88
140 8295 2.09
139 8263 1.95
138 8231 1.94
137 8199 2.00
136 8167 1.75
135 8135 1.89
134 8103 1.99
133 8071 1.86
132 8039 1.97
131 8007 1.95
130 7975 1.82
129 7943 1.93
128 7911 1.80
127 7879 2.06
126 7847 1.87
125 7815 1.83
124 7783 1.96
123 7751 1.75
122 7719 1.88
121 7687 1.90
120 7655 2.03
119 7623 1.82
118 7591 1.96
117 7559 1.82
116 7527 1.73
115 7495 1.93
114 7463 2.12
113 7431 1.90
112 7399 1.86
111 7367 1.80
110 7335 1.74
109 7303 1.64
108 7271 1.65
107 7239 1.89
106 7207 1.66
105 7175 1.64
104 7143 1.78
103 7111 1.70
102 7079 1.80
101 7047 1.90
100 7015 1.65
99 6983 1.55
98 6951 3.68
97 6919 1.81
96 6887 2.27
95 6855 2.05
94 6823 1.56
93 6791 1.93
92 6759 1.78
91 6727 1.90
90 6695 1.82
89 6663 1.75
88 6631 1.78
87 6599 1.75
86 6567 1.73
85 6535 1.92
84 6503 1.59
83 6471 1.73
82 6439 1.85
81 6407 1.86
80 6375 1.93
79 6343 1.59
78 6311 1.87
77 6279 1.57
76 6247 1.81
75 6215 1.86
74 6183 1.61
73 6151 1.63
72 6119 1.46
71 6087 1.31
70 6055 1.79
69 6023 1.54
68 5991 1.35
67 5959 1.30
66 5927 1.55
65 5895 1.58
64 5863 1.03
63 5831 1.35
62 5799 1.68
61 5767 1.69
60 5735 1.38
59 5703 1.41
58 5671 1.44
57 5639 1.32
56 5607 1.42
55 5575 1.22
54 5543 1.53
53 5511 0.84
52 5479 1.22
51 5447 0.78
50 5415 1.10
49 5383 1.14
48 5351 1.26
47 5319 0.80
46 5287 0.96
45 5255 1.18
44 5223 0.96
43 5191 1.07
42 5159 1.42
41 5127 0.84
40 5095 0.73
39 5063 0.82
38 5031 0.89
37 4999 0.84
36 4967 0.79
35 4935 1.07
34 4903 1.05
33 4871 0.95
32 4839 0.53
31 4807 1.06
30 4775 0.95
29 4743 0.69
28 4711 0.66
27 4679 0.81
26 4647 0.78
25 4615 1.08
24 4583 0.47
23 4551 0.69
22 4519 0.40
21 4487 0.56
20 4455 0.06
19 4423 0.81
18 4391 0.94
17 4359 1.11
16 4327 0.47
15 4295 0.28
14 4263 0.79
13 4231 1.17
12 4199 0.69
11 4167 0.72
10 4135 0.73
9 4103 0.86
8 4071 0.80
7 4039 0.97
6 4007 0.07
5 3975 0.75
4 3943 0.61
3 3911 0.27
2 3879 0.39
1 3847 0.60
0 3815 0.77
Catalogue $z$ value 0.39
